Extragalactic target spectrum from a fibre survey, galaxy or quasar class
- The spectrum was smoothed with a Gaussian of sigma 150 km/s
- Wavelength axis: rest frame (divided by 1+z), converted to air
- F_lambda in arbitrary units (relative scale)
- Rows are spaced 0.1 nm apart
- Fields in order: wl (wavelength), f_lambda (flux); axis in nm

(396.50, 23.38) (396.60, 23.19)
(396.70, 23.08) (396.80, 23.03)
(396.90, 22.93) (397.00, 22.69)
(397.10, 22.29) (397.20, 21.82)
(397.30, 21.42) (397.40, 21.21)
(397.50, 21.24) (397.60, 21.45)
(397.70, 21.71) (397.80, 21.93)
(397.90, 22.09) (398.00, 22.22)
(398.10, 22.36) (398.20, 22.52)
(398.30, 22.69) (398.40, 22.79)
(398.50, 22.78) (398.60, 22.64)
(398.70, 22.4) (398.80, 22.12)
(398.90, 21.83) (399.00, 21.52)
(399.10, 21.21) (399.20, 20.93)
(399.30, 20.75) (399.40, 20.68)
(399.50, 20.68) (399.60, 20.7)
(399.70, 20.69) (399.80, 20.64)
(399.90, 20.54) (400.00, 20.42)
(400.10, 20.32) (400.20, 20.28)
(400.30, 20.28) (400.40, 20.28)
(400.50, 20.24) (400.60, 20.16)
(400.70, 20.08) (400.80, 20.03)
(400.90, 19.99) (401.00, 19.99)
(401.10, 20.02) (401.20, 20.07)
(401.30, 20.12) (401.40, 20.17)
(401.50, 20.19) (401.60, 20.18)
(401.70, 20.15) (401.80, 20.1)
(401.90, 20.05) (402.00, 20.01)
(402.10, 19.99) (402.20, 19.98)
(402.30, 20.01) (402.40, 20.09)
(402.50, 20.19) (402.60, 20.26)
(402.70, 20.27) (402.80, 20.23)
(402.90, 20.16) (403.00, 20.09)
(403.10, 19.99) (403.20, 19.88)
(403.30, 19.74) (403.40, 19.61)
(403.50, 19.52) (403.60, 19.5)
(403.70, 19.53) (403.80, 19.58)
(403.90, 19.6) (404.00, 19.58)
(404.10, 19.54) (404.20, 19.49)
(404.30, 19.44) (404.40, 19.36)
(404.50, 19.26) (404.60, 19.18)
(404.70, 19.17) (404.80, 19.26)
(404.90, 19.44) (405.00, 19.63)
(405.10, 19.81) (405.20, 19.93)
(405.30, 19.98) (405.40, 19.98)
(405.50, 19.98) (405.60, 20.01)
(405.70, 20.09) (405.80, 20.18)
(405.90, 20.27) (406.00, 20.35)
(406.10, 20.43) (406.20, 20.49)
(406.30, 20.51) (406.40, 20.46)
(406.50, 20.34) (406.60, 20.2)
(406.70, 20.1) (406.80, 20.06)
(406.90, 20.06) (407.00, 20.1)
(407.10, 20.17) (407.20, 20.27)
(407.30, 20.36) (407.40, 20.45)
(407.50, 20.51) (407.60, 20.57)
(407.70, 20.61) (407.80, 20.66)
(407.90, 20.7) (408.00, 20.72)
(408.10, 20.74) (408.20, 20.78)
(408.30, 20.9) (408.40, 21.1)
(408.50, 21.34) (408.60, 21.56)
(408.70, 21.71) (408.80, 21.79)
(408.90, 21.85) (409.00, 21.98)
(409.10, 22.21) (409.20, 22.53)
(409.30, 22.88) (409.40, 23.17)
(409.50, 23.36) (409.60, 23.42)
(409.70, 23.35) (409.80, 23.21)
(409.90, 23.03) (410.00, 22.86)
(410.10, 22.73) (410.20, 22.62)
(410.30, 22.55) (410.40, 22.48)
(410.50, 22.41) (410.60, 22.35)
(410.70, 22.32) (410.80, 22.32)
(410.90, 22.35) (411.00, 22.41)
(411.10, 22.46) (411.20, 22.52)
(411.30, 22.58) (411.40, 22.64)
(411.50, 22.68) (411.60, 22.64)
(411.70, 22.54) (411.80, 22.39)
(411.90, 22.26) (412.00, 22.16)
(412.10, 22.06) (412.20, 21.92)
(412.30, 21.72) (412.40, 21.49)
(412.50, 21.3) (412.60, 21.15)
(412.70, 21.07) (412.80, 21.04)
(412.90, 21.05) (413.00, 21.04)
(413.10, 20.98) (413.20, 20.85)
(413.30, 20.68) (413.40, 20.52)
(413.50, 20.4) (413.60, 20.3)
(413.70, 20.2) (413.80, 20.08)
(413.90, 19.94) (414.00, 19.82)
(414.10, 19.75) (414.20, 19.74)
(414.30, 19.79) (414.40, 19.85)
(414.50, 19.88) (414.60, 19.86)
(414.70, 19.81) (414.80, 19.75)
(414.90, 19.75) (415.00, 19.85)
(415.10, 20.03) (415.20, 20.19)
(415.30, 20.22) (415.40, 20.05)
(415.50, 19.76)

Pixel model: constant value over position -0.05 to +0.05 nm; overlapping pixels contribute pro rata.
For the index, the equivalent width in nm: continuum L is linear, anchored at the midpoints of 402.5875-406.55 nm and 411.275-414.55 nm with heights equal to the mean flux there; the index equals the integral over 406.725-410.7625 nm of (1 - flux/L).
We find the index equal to -0.23 nm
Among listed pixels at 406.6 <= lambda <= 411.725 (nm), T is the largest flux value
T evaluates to 23.42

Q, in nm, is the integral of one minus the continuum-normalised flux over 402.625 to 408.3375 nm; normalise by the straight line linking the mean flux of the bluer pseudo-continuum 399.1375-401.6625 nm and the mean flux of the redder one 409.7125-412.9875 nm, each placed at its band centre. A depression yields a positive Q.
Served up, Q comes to 0.319 nm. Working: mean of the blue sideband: 20.3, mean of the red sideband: 22.2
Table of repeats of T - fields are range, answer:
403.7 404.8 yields 19.6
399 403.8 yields 21.52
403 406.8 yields 20.51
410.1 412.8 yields 22.73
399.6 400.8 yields 20.7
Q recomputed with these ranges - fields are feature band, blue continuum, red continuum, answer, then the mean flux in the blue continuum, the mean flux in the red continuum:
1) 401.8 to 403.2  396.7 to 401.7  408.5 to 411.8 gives 0.10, 21.2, 22.5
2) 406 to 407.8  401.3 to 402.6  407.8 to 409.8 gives 0.09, 20.1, 21.9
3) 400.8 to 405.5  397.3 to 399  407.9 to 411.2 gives 0.49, 22.1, 22.2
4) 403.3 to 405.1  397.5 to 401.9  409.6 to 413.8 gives 0.16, 21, 21.9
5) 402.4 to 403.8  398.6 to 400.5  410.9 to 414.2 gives 0.08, 20.9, 21.4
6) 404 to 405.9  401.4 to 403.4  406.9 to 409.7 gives 0.09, 20.1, 21.4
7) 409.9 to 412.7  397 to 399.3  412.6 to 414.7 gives -0.23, 22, 20.3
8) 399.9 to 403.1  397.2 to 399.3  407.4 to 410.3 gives 0.26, 21.9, 21.9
